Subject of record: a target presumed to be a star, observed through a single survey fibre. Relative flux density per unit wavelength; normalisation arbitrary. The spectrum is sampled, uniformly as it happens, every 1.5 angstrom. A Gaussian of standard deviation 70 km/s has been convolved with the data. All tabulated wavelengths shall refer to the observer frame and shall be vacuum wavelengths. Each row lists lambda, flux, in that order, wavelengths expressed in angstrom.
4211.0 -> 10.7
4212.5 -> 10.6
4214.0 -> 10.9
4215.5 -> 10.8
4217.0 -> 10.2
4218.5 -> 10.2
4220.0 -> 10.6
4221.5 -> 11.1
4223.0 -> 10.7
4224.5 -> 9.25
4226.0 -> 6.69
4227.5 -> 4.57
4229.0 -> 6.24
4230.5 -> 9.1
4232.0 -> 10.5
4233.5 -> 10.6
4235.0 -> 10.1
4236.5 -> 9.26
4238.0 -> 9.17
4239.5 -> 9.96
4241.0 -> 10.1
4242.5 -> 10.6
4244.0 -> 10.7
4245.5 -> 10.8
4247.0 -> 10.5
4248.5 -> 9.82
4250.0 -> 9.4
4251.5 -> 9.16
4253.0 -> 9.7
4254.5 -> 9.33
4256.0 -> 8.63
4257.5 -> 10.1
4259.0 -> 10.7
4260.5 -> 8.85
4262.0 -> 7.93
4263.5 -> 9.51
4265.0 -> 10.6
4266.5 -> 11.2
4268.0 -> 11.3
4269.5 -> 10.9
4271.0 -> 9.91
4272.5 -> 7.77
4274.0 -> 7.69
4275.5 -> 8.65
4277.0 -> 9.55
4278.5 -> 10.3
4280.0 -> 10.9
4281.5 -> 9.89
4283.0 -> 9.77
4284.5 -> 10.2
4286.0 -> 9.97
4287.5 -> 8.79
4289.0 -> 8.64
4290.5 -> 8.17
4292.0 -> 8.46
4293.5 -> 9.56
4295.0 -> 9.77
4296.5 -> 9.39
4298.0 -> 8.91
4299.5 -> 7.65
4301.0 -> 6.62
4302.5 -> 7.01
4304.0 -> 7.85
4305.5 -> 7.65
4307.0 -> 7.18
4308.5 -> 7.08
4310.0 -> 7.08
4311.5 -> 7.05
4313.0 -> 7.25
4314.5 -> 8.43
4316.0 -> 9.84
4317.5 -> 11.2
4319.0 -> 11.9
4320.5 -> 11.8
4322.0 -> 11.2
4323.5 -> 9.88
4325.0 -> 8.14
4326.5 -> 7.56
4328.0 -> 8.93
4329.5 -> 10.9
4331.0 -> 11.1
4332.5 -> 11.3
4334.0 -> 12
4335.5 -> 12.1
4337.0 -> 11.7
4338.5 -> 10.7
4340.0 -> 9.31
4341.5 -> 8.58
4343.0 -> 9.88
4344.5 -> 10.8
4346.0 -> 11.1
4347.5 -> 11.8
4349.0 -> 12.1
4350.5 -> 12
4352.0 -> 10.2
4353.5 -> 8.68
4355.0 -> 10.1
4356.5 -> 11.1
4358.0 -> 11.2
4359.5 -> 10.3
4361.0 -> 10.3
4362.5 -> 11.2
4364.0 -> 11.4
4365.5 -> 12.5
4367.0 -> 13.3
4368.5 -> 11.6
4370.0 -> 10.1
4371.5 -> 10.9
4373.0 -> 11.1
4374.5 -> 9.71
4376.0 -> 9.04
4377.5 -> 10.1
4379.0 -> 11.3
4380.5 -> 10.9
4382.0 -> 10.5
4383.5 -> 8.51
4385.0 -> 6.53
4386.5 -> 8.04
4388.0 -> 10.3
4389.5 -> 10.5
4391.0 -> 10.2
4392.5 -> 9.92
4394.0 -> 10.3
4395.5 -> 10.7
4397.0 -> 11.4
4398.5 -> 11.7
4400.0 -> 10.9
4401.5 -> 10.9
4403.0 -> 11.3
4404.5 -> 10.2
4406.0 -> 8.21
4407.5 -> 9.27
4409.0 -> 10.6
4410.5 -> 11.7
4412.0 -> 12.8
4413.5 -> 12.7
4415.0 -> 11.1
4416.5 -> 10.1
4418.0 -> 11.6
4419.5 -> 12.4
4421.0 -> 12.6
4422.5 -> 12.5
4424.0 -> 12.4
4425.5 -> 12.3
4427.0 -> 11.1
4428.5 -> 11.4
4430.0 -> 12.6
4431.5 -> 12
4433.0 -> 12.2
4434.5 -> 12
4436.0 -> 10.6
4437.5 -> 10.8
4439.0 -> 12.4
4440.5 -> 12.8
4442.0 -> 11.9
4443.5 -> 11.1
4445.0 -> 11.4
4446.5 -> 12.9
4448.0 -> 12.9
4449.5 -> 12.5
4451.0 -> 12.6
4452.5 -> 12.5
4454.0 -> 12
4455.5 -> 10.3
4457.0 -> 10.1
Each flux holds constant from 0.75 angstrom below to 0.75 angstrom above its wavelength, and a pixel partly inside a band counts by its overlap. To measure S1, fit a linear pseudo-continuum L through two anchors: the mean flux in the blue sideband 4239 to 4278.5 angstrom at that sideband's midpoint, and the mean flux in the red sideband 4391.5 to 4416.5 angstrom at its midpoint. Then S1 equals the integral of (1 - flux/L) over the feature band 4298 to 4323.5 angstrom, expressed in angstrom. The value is 3.9 angstrom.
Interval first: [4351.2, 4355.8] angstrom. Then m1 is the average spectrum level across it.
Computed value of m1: 9.7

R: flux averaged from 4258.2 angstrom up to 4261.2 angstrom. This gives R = 9.8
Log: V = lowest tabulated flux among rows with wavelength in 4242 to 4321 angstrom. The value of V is 6.62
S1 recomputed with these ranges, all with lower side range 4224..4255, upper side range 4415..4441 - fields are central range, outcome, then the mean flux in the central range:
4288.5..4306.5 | 3.2 angstrom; 8.29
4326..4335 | 0.1 angstrom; 10.4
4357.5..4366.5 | -0.2 angstrom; 11.2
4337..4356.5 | 0.4 angstrom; 10.5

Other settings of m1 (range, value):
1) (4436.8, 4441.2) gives 12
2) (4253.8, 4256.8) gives 8.99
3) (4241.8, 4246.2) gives 10.7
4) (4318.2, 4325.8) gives 10.6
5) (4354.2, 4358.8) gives 10.8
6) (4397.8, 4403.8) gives 11.2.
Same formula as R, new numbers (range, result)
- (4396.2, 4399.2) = 11.5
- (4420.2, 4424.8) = 12.5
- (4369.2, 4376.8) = 10.2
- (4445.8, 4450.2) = 12.8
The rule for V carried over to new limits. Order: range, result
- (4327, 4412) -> 6.53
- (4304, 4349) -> 7.05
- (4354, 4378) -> 9.04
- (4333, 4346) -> 8.58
